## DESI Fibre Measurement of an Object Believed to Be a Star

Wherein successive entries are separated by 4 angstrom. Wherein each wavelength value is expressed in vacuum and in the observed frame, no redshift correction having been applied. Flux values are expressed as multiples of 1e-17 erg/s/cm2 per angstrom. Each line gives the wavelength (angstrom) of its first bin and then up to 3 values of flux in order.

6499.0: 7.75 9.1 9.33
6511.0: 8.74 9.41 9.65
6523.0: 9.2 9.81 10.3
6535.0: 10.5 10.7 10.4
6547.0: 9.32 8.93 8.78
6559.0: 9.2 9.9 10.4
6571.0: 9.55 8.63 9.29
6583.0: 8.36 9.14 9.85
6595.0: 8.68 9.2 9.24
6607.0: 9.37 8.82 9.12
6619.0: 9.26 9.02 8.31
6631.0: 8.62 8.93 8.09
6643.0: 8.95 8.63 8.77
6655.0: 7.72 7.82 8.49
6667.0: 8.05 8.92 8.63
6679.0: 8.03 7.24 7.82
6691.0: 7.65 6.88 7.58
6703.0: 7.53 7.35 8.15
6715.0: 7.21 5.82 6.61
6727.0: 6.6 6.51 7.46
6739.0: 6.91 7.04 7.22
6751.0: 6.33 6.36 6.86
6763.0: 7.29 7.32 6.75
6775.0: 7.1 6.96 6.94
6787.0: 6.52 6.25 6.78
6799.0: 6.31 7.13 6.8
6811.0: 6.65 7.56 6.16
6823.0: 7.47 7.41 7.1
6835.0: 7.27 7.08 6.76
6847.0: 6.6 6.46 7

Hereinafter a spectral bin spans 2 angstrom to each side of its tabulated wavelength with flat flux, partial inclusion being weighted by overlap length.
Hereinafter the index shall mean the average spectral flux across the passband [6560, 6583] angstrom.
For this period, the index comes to 9.43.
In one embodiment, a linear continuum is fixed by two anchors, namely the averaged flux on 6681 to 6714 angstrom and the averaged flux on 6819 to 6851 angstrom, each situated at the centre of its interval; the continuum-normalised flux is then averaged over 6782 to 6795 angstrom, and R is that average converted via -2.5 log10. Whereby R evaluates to 0.09 mag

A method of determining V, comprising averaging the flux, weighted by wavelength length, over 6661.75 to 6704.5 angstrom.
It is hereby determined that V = 7.89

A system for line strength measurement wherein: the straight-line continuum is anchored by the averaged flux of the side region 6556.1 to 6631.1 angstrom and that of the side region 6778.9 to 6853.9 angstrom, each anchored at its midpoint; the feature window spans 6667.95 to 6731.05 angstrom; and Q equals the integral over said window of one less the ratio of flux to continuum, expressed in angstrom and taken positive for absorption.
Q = 4.9 angstrom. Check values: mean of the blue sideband 9.16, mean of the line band 7.45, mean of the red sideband 6.85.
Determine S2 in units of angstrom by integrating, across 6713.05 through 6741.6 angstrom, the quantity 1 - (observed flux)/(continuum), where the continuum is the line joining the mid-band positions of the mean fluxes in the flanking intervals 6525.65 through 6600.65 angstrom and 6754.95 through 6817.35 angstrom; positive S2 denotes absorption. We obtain 3.10 angstrom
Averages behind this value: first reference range 9.52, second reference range 6.86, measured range 6.74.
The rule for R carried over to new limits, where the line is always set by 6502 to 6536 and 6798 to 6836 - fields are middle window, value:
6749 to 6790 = 0.087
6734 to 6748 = 0.076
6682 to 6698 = 0.093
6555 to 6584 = -0.025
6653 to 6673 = 0.015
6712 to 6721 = 0.174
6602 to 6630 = -0.034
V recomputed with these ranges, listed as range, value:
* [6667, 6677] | 8.63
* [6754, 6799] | 6.82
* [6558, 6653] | 9.05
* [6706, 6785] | 6.93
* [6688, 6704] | 7.43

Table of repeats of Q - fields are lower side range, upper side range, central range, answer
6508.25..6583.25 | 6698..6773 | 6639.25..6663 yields -0.7 angstrom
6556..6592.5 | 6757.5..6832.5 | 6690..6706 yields 1.2 angstrom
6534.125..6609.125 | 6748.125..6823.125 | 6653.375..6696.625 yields 1.2 angstrom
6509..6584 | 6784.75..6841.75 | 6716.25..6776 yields 5.8 angstrom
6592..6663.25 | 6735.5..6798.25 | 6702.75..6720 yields 0.8 angstrom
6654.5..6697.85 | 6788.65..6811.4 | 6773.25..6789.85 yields 0.0 angstrom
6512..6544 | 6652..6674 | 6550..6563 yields 0.6 angstrom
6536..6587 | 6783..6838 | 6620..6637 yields 0.0 angstrom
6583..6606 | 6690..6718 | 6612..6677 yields -1.8 angstrom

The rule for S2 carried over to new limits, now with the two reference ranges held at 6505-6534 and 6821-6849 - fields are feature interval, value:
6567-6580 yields -0.3 angstrom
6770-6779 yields 0.7 angstrom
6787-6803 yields 1.9 angstrom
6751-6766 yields 1.7 angstrom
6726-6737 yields 1.4 angstrom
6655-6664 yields 0.5 angstrom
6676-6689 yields 0.8 angstrom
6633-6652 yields -0.2 angstrom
